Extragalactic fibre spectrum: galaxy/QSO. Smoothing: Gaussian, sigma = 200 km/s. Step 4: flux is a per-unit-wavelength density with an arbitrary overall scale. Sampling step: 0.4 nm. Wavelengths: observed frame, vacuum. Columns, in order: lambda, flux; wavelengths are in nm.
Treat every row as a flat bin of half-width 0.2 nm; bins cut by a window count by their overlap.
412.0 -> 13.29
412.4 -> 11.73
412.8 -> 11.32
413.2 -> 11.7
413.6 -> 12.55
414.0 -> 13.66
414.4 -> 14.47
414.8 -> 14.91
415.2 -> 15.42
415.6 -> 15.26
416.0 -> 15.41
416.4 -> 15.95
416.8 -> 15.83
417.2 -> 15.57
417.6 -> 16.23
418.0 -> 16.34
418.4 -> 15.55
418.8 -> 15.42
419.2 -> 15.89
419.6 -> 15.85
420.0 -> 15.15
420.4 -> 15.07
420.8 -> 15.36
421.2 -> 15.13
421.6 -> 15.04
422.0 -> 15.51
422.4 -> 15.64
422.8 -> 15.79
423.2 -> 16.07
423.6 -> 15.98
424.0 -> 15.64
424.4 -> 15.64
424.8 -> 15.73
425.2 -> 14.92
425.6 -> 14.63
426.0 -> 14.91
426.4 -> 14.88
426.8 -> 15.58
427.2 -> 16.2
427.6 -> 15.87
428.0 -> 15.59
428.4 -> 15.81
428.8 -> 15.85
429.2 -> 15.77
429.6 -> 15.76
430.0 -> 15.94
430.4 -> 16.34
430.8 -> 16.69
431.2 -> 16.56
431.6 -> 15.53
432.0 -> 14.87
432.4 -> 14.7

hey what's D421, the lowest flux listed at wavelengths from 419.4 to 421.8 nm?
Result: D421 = 15.04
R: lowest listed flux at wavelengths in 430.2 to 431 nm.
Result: 16.34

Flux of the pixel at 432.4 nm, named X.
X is 14.7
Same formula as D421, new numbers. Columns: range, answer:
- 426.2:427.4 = 14.88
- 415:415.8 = 15.26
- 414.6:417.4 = 14.91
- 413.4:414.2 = 12.55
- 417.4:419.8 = 15.42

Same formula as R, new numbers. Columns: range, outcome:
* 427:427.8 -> 15.87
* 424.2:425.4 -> 14.92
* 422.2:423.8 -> 15.64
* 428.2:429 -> 15.81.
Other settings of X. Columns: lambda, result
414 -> 13.66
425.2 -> 14.92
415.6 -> 15.26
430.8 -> 16.69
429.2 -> 15.77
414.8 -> 14.91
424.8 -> 15.73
